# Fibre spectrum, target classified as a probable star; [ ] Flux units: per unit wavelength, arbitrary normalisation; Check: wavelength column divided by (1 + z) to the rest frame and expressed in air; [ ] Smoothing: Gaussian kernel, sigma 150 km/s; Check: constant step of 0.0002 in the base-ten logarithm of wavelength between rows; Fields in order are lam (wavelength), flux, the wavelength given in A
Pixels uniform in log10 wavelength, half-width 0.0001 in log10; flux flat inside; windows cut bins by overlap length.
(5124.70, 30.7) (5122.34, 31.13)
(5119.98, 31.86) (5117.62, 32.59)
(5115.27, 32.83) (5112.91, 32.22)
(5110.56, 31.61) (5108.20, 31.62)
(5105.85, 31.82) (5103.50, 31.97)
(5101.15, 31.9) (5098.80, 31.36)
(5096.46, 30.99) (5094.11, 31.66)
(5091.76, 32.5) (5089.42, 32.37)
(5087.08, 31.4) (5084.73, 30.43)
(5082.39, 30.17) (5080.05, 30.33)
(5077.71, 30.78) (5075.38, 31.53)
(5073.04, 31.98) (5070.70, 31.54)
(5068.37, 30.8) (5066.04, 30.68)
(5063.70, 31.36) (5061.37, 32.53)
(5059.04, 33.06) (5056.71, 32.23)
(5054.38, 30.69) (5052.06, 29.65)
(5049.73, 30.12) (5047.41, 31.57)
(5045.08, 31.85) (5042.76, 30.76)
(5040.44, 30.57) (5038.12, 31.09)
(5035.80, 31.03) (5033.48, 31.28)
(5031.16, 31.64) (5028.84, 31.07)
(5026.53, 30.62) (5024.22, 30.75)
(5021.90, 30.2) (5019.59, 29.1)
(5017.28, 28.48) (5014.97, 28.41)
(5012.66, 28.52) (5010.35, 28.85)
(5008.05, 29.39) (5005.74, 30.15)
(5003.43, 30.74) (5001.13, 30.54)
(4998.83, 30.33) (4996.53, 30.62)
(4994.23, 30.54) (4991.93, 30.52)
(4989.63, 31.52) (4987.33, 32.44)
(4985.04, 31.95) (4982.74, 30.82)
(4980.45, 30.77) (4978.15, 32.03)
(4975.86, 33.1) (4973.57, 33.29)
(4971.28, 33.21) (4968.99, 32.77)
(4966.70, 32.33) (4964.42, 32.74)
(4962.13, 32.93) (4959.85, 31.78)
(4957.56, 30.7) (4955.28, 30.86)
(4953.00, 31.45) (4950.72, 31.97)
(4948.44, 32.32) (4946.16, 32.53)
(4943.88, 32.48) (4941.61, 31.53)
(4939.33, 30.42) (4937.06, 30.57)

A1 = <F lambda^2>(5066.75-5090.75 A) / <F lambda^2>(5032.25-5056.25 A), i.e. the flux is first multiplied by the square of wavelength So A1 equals 1.02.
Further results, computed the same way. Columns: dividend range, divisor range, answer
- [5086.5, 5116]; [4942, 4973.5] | 1.05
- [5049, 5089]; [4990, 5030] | 1.06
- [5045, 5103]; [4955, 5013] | 1.04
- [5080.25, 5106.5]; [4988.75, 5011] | 1.08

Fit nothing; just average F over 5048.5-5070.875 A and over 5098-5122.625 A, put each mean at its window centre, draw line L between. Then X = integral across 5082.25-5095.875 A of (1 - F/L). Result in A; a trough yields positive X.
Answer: 0.1 A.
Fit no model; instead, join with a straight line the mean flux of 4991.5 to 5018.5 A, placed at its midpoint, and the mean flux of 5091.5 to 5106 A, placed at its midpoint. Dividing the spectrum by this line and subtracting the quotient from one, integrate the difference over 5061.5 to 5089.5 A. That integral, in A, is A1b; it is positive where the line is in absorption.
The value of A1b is 0.1 A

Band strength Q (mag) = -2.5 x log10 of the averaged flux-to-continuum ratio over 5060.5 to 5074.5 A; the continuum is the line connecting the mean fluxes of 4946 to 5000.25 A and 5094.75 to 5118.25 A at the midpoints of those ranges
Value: 0.01 mag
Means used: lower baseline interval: 31.8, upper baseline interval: 31.9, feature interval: 31.4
